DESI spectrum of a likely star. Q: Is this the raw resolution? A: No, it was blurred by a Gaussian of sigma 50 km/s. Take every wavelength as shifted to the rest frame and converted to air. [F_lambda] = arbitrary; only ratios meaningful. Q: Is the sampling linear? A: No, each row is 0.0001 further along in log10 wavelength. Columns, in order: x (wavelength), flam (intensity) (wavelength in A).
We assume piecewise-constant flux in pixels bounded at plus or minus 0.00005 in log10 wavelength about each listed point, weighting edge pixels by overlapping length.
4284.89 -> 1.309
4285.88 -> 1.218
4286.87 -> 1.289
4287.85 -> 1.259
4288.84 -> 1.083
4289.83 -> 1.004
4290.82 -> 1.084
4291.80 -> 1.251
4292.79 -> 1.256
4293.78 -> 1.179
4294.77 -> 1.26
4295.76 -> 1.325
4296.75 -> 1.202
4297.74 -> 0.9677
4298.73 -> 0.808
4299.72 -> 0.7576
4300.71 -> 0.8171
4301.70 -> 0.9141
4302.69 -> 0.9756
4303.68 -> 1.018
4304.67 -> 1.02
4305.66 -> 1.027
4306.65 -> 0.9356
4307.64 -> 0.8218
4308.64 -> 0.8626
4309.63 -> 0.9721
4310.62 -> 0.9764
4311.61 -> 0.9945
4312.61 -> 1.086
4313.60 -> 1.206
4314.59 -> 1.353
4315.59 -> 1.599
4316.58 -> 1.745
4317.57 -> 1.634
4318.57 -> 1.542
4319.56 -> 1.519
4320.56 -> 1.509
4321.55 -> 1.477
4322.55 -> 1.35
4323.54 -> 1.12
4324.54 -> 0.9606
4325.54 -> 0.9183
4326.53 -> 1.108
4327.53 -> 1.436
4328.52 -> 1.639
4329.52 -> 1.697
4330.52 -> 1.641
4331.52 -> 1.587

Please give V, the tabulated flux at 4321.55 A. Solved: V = 1.477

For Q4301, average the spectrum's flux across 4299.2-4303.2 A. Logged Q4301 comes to 0.867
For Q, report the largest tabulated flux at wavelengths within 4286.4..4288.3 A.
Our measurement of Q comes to 1.289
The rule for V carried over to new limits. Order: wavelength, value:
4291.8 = 1.251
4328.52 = 1.639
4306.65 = 0.9356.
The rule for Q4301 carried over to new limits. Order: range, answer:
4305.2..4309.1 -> 0.91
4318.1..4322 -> 1.51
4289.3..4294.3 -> 1.15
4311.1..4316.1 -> 1.25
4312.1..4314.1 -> 1.15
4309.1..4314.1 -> 1.05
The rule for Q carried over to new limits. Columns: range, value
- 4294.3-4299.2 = 1.325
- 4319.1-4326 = 1.519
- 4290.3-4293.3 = 1.256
